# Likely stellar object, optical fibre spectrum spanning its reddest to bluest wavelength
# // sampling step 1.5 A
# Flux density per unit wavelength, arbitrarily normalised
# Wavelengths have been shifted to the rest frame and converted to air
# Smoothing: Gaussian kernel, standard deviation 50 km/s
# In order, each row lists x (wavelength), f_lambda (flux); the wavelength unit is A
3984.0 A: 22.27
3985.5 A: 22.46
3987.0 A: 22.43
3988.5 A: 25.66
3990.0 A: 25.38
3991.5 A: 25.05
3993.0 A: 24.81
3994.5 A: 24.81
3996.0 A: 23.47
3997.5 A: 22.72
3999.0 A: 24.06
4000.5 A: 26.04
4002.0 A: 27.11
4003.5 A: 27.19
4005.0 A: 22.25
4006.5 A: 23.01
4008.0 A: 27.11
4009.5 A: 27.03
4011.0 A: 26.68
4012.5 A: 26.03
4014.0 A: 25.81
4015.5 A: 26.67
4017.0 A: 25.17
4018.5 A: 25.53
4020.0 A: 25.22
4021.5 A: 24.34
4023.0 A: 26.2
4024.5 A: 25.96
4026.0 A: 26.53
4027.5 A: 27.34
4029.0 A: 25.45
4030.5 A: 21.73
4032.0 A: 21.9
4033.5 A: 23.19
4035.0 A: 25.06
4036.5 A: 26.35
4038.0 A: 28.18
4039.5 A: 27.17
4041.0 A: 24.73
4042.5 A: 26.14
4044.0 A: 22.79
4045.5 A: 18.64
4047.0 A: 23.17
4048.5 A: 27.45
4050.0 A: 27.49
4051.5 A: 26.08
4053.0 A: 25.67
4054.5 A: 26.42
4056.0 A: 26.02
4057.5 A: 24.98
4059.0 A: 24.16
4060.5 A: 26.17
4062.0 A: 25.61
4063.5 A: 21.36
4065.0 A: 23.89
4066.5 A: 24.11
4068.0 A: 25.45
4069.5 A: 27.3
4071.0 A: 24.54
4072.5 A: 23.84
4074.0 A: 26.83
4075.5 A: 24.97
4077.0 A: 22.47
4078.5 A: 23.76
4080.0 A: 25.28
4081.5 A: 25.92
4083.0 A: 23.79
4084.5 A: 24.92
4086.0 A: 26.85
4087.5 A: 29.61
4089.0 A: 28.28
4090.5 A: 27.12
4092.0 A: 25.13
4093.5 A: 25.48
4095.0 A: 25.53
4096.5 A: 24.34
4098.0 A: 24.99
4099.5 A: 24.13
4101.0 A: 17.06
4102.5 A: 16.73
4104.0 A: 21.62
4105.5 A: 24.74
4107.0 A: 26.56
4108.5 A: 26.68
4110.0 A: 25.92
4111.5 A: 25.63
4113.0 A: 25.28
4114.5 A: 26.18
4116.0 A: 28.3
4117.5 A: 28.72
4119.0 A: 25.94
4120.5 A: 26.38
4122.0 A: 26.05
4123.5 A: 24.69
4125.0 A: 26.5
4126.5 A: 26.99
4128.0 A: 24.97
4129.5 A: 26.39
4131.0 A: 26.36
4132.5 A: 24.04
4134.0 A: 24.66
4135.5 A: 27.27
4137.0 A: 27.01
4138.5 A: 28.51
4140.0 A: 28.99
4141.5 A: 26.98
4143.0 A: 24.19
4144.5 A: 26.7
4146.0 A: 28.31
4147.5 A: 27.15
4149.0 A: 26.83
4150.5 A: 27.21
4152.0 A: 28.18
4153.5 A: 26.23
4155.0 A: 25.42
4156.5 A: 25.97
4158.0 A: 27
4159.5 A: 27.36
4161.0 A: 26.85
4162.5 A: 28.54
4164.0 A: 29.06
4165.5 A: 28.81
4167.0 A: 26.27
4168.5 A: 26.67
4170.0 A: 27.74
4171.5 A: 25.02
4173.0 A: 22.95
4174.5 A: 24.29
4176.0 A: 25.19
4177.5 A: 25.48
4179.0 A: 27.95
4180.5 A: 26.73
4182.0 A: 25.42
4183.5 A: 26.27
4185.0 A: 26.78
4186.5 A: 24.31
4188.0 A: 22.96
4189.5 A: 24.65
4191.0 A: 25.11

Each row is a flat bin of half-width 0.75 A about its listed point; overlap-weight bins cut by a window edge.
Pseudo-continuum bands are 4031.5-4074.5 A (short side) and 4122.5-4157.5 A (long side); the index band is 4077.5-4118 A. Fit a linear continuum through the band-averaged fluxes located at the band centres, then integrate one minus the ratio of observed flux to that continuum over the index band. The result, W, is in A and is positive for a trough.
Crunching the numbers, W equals 1.1 A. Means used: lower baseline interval 25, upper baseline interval 26.5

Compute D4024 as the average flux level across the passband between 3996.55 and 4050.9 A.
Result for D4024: 25.2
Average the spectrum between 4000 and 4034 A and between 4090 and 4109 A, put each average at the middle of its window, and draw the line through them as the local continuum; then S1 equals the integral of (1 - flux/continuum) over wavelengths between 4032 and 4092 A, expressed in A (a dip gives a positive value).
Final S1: -1.8 A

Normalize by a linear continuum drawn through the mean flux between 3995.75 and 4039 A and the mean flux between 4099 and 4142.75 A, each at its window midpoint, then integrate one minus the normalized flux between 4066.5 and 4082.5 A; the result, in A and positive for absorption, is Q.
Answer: 0.3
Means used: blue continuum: 25.3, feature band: 25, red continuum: 25.5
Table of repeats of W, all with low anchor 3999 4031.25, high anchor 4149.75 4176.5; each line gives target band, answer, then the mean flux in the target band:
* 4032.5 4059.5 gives 0.7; 25.2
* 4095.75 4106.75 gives 1.7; 22.2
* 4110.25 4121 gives -0.1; 26.6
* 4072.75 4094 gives 0.3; 25.7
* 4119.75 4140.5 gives 0.1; 26.3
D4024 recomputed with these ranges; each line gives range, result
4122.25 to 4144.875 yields 26.3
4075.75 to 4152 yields 25.7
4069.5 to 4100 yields 25.4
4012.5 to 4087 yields 25.1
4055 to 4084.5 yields 24.8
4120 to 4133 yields 25.8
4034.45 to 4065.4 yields 25.1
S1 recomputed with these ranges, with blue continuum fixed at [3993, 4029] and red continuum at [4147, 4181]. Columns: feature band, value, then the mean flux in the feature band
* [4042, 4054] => 0.5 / 24.7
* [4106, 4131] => 0.0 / 26.3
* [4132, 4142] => -0.2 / 26.8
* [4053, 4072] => 0.6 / 25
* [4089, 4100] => 0.3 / 25.5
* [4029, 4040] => 0.4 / 24.8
